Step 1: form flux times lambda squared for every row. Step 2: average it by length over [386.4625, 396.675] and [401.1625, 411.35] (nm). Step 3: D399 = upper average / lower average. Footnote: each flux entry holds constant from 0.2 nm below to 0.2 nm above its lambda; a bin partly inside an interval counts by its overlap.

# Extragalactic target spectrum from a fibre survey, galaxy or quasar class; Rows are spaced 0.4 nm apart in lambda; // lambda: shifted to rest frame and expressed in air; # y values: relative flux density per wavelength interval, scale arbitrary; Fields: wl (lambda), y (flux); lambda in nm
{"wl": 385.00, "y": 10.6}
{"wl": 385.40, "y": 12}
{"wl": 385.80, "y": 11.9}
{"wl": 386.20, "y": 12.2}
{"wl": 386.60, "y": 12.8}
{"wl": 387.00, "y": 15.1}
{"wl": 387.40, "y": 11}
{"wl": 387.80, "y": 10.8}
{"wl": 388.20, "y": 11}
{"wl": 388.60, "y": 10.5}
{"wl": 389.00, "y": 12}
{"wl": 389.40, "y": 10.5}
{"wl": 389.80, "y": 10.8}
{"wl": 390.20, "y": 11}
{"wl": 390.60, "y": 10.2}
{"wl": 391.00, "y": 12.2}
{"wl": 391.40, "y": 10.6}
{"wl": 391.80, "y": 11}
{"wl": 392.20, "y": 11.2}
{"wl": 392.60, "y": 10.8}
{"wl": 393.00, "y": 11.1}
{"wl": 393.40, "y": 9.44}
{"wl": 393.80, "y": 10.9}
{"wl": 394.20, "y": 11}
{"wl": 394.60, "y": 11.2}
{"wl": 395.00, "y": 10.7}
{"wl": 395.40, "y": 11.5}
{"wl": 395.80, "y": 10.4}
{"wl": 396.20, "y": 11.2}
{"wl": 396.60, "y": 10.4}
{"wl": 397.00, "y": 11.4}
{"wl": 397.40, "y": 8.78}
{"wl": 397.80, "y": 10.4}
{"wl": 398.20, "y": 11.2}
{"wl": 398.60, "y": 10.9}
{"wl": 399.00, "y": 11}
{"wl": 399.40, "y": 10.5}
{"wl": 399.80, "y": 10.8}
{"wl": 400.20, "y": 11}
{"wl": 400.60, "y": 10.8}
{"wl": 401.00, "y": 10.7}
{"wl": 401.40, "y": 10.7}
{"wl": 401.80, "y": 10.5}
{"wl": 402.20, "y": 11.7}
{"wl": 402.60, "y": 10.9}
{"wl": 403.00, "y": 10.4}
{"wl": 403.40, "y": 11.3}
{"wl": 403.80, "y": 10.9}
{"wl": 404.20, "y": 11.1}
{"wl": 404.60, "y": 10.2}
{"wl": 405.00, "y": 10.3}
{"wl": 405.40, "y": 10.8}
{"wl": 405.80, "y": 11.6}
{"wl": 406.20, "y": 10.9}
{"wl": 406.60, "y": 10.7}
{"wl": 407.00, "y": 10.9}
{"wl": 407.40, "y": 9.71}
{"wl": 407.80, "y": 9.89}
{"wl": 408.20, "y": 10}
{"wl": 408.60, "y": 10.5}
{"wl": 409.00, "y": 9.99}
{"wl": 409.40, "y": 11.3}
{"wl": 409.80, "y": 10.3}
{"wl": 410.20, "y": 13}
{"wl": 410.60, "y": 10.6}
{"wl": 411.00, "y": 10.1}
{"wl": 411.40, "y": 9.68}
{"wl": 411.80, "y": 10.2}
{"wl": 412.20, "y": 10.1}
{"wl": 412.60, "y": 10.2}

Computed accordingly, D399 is 1.0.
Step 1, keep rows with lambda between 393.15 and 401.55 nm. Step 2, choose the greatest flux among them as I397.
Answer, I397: 11.5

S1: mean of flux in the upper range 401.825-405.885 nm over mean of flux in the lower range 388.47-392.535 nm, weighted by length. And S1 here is 1.0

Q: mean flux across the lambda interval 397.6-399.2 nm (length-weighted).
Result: 10.9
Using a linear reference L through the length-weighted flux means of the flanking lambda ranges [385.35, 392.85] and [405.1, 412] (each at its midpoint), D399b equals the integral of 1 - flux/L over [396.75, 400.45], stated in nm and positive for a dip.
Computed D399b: 0.12 nm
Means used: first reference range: 11.4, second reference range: 10.6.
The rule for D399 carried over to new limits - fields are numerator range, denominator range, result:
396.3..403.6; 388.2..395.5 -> 1.03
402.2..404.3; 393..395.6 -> 1.06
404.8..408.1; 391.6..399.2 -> 1.04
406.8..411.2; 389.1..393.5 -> 1.06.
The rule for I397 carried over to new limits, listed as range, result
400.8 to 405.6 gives 11.7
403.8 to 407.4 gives 11.6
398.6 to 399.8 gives 11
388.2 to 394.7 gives 12.2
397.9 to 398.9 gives 11.2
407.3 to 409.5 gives 11.3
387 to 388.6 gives 15.1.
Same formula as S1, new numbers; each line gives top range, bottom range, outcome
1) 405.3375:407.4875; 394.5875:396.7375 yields 0.99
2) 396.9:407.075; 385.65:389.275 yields 0.91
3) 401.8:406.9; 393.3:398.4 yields 1.02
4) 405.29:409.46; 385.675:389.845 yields 0.90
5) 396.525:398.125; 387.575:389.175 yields 0.93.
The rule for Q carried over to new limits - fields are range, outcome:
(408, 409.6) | 10.4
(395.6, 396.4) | 10.8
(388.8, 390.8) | 10.9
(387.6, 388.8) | 10.8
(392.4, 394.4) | 10.6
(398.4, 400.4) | 10.8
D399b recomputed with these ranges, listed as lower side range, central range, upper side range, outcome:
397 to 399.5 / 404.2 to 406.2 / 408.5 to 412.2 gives -0.04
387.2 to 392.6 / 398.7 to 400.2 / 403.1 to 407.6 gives 0.00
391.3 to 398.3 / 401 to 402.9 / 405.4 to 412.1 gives -0.04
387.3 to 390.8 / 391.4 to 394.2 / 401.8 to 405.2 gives 0.03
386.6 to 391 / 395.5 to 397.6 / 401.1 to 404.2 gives 0.12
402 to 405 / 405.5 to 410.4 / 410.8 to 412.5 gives -0.15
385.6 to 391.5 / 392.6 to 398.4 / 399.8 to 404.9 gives 0.25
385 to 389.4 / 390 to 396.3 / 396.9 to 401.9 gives 0.19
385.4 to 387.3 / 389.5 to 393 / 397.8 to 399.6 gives 0.30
